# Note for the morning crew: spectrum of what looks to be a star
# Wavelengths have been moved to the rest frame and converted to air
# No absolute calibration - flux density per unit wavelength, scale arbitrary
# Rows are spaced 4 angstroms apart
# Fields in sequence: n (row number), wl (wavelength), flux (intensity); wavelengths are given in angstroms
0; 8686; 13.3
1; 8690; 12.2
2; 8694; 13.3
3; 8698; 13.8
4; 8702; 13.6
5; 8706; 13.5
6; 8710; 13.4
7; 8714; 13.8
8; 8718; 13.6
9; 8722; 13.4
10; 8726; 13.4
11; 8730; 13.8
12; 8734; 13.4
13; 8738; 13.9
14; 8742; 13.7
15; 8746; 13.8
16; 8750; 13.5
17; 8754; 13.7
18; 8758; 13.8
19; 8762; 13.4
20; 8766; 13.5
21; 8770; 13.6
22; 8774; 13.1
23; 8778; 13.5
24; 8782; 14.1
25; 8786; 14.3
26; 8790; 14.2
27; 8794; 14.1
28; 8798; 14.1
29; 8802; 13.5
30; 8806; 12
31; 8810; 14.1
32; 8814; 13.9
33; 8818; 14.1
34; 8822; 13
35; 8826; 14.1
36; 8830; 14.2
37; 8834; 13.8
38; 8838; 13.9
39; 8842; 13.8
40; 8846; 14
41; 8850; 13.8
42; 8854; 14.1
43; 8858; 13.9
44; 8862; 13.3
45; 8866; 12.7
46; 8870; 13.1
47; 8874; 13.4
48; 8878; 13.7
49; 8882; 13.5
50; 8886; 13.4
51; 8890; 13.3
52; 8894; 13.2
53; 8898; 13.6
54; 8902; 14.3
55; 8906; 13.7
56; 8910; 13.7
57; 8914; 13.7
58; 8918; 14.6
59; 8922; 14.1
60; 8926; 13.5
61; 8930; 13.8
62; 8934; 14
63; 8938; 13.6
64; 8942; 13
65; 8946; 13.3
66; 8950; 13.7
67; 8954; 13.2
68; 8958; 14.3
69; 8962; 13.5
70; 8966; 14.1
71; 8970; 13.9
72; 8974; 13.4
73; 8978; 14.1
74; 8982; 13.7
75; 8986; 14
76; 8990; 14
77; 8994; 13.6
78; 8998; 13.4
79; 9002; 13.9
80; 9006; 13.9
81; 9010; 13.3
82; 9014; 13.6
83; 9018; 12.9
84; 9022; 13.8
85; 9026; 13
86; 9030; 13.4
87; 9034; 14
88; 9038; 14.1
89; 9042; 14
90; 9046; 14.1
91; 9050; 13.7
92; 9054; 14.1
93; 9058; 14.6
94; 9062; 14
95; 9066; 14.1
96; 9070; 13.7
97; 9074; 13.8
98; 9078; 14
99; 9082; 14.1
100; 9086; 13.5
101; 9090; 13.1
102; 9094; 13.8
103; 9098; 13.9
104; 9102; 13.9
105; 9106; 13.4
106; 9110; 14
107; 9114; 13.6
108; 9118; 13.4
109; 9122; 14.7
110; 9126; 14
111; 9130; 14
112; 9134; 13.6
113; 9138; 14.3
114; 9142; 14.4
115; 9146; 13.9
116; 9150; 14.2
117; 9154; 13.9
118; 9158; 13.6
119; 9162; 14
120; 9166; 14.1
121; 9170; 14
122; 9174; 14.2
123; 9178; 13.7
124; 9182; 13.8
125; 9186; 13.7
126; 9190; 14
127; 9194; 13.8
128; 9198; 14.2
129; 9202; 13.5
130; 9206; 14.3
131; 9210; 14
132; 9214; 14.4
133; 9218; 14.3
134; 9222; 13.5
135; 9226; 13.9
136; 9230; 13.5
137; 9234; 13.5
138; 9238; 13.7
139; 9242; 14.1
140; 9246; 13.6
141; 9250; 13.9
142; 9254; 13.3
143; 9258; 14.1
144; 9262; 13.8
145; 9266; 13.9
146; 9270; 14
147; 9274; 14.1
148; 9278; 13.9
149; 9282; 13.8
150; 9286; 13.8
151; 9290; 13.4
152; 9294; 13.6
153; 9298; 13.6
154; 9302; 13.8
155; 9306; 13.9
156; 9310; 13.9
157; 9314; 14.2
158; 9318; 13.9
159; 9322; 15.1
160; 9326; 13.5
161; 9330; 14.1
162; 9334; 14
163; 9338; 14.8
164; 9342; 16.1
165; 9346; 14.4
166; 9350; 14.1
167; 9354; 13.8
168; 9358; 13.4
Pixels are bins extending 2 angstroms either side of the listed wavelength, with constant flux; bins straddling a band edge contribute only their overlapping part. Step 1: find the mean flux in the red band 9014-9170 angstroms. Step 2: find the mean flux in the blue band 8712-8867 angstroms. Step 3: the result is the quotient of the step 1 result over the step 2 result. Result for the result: 1.01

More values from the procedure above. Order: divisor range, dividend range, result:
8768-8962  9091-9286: 1.02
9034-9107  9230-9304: 0.99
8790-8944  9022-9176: 1.02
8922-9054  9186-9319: 1.01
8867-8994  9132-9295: 1.02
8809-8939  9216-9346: 1.02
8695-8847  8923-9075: 1.00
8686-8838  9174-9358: 1.02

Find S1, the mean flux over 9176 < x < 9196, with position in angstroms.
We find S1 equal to 13.8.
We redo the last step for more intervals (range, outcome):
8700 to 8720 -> 13.6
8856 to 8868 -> 13.3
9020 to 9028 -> 13.4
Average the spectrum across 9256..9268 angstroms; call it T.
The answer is 13.9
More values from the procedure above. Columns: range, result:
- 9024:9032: 13.2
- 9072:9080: 13.9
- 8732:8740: 13.7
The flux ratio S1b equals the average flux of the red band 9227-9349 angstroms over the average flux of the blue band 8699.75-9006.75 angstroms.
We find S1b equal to 1.02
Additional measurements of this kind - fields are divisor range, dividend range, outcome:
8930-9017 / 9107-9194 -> 1.02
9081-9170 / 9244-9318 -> 1.00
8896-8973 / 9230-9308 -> 1.00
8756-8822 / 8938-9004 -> 1.00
